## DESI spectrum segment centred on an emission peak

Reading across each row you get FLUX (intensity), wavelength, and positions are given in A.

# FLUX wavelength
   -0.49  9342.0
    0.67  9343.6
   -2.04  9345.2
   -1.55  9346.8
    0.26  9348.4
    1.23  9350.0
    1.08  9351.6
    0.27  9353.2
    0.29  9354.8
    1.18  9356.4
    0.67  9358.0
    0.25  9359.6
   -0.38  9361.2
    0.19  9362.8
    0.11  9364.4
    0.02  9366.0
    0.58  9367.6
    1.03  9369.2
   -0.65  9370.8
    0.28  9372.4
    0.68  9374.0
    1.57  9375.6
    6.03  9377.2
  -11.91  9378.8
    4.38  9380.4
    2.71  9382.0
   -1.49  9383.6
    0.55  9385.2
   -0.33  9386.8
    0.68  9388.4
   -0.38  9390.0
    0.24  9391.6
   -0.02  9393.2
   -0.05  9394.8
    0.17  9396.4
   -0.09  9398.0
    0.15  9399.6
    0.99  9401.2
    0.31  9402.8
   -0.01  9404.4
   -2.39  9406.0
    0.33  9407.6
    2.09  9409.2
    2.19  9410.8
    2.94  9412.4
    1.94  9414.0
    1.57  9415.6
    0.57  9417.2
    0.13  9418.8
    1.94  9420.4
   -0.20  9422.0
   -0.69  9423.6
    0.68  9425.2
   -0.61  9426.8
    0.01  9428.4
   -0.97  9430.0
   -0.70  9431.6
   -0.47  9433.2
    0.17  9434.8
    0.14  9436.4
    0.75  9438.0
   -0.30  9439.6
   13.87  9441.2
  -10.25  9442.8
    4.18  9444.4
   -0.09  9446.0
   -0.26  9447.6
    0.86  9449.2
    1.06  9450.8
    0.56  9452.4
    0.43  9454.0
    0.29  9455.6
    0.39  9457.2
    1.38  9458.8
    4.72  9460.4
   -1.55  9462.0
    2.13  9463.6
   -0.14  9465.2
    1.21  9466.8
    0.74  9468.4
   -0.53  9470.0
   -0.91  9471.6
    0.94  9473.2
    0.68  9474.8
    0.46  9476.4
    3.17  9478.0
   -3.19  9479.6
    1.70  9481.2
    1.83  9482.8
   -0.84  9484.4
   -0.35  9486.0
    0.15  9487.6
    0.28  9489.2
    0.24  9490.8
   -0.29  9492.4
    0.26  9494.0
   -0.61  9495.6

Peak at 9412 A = [O III]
